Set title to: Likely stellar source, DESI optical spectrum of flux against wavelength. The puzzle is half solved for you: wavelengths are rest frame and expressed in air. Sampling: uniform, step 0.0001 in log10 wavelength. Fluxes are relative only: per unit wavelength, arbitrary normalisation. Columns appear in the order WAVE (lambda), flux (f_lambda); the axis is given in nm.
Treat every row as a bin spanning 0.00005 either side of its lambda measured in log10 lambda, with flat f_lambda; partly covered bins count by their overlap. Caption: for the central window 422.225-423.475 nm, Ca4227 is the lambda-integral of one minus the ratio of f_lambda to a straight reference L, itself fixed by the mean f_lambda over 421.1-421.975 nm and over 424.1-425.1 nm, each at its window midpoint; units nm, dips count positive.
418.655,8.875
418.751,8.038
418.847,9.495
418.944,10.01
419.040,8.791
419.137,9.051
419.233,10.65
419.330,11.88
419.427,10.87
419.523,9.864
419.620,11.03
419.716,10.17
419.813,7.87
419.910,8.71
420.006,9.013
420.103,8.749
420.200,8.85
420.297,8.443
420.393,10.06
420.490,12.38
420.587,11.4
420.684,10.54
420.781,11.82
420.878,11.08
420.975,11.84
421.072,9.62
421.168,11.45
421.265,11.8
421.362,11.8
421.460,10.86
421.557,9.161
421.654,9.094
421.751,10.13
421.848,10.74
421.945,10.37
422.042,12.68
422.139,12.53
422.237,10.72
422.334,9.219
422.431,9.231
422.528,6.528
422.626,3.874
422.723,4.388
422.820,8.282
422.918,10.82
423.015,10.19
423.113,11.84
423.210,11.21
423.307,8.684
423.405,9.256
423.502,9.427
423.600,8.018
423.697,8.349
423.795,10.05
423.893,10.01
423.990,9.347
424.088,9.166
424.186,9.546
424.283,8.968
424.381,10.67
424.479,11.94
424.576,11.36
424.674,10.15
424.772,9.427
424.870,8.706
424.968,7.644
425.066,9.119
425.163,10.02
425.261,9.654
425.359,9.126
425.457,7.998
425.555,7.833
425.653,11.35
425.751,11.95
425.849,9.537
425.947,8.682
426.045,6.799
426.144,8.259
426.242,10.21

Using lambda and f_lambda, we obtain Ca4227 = 0.18 nm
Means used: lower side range 10.6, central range 8.75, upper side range 9.74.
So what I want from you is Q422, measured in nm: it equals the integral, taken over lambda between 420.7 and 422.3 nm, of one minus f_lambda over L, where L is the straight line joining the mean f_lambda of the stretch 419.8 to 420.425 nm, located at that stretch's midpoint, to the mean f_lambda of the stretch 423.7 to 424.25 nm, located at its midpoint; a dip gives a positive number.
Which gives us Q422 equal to -0.33 nm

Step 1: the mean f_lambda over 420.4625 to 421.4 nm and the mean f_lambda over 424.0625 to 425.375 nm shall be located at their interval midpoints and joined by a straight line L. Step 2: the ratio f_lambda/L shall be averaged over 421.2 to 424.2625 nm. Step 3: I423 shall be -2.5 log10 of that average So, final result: 0.11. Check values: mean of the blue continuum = 11.3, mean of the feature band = 9.59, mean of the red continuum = 9.7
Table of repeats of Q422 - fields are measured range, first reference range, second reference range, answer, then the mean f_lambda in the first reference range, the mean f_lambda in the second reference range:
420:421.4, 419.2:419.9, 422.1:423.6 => -0.12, 10.2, 9.02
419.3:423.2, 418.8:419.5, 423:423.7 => -0.04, 10.1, 9.68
